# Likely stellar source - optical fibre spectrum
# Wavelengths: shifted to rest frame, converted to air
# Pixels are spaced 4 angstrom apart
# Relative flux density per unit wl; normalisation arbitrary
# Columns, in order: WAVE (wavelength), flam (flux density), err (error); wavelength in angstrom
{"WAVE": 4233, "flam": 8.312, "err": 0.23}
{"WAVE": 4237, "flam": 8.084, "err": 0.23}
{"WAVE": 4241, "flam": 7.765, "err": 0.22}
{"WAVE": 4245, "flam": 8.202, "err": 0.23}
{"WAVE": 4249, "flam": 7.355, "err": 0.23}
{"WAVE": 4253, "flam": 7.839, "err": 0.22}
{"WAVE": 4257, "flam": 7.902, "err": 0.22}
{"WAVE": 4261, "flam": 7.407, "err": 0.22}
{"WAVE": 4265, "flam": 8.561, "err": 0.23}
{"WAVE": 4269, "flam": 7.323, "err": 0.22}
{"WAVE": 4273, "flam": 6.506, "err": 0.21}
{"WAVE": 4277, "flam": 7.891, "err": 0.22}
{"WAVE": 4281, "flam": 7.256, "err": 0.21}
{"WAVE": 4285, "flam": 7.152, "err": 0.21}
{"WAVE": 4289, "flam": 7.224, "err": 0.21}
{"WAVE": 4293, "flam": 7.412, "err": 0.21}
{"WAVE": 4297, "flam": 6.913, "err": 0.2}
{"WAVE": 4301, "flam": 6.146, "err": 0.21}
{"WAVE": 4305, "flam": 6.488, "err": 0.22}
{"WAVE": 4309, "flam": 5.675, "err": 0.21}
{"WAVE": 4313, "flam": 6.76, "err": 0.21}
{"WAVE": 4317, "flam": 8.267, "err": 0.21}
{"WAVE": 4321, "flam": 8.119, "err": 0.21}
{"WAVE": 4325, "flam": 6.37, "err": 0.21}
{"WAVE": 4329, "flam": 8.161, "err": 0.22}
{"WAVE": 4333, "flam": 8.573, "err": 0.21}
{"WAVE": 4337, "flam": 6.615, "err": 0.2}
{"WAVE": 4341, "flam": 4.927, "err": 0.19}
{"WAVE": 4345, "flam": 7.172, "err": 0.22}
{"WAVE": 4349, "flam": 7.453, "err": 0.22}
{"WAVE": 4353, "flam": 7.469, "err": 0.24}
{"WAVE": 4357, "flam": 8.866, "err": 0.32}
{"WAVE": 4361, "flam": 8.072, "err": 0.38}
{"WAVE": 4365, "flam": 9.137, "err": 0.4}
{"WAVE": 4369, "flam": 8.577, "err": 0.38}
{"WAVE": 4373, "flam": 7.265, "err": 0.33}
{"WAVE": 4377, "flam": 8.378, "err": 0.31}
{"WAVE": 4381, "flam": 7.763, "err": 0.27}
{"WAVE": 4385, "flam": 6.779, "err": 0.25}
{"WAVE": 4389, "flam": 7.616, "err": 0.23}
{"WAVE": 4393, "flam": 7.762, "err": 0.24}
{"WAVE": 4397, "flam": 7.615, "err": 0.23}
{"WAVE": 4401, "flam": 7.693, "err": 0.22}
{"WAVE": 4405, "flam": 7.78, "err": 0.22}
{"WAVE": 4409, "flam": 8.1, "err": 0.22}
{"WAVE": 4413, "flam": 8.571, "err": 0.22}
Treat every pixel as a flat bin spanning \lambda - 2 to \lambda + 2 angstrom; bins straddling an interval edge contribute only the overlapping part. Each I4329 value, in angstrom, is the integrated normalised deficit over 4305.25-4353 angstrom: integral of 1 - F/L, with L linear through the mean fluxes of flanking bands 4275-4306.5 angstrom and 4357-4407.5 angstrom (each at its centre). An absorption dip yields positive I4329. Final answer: 2.12 angstrom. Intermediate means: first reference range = 7.07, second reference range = 7.91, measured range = 7.09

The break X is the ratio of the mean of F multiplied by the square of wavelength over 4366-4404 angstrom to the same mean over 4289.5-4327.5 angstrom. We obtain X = 1.2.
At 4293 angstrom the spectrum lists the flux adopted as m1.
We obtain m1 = 7.412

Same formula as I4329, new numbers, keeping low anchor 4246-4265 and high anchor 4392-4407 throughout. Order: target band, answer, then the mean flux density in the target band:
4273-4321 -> 4.3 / 7.04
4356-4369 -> -1.6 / 8.66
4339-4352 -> 1.9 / 6.59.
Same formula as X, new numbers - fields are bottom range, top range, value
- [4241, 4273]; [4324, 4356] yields 0.97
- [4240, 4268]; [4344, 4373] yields 1.08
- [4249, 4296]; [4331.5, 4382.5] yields 1.07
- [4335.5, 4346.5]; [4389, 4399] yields 1.27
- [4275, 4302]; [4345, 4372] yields 1.17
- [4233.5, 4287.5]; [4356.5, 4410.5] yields 1.10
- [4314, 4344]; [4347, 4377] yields 1.14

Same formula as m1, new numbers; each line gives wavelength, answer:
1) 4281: 7.256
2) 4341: 4.927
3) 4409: 8.1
